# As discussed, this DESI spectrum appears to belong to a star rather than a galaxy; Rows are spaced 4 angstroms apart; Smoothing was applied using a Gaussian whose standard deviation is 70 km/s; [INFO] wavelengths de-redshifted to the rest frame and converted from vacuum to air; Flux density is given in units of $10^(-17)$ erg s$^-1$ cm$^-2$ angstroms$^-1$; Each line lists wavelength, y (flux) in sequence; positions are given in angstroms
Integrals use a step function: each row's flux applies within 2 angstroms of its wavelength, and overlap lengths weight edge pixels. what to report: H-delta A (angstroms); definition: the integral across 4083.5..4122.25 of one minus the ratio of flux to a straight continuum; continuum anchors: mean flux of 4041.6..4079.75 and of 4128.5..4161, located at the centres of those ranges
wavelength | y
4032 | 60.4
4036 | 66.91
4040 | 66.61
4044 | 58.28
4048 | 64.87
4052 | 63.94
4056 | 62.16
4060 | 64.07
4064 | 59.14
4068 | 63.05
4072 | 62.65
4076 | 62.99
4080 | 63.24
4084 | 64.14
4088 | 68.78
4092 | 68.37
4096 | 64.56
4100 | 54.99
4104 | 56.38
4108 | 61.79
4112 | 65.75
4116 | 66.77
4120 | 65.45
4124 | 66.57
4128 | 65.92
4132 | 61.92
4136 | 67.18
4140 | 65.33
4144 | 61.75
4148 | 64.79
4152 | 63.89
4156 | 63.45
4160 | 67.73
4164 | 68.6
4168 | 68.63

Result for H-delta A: -0.2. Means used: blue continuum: 62.4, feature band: 63.7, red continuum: 64.5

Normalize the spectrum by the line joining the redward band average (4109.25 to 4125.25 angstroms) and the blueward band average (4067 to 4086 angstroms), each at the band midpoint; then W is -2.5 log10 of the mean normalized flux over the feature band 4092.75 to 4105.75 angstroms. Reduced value 0.089 mag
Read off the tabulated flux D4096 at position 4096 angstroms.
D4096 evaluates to 64.56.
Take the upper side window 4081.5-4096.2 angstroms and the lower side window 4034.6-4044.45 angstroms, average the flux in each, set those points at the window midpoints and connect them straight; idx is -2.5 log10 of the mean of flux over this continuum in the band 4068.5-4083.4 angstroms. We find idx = 0.05 mag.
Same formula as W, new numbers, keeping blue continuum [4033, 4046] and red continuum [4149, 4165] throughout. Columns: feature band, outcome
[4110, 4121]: -0.02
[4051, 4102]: 0.02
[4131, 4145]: 0.02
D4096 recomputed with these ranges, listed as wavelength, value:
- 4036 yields 66.91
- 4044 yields 58.28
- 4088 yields 68.78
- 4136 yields 67.18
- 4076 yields 62.99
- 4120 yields 65.45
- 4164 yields 68.6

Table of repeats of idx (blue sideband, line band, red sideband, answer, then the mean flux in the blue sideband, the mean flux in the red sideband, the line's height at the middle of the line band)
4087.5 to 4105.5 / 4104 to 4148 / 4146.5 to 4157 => -0.02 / 62.3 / 64.1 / 63.2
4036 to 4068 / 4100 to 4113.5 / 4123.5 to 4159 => 0.07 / 63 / 64.5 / 63.9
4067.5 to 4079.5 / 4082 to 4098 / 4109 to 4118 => -0.04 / 62.9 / 65.8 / 64.1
